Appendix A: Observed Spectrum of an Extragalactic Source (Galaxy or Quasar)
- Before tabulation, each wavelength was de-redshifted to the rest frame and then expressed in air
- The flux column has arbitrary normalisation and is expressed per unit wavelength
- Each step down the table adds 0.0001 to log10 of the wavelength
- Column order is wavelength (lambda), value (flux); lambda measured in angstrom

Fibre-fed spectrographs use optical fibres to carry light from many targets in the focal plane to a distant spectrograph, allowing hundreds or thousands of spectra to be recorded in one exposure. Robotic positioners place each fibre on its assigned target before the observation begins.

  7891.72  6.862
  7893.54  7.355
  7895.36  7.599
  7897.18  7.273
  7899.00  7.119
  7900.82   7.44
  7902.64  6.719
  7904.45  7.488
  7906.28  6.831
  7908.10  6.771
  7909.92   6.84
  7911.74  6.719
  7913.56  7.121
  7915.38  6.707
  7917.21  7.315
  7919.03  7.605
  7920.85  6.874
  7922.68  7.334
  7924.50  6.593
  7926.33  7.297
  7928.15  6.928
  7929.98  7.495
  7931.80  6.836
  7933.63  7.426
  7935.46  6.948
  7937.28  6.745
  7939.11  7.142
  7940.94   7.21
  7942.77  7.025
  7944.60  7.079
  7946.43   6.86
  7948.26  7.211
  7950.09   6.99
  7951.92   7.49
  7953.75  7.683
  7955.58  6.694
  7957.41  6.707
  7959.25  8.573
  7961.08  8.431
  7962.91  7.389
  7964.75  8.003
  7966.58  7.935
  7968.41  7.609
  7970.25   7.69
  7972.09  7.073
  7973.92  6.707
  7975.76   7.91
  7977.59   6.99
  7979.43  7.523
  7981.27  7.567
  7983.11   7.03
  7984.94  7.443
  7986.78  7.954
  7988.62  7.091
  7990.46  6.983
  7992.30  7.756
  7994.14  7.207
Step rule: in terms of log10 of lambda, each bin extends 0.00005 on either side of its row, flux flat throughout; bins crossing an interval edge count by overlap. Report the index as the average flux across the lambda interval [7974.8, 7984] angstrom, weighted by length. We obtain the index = 7.4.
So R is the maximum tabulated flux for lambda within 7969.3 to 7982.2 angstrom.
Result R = 7.91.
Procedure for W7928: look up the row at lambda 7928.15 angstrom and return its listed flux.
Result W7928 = 6.928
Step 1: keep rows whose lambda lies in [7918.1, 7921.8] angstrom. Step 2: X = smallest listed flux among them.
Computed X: 6.874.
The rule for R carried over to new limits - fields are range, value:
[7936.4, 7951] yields 7.211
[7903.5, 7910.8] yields 7.488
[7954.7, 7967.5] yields 8.573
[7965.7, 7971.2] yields 7.935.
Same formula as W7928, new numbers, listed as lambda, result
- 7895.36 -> 7.599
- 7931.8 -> 6.836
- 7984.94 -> 7.443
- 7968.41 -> 7.609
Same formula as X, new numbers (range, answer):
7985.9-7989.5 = 7.091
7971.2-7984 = 6.707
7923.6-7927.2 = 6.593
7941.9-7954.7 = 6.86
